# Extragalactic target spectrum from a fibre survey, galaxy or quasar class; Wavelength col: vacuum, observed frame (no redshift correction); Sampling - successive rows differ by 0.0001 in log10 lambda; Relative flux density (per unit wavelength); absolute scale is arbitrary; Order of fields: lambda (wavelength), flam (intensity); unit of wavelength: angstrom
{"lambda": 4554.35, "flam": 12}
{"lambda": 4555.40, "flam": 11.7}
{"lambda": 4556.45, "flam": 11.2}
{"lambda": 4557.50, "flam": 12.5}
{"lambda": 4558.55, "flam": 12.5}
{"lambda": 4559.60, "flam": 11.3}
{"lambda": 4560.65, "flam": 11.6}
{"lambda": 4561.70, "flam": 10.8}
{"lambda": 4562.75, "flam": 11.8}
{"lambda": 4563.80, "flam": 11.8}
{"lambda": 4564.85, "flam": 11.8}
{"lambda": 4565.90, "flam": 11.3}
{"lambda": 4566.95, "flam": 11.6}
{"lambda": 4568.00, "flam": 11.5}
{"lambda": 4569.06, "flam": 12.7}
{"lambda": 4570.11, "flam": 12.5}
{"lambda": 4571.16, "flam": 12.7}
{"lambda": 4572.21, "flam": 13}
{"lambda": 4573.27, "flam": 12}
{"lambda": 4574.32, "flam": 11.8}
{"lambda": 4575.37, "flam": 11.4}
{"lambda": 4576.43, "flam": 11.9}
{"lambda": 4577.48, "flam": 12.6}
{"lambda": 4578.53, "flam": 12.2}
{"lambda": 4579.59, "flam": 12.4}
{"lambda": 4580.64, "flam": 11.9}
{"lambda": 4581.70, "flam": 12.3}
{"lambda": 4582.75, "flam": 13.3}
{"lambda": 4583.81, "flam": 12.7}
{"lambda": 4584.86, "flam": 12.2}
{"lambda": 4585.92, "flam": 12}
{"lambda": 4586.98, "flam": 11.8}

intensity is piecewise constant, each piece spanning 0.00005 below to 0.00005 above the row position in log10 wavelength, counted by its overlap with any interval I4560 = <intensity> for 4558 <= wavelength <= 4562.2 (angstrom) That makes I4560 11.6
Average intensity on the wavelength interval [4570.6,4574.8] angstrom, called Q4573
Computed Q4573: 12.4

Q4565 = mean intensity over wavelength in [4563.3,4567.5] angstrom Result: 11.6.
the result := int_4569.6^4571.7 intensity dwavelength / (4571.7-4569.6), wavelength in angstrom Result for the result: 12.6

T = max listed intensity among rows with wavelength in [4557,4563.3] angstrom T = 12.5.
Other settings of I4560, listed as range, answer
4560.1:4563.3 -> 11.4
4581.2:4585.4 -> 12.6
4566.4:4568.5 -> 11.6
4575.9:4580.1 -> 12.3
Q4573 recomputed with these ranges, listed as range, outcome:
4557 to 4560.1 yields 12.1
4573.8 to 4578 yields 11.9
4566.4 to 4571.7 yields 12.2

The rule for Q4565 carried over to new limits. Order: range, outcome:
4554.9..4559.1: 12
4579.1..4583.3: 12.5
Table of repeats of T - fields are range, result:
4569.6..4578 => 13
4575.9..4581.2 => 12.6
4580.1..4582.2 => 12.3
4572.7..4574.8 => 12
